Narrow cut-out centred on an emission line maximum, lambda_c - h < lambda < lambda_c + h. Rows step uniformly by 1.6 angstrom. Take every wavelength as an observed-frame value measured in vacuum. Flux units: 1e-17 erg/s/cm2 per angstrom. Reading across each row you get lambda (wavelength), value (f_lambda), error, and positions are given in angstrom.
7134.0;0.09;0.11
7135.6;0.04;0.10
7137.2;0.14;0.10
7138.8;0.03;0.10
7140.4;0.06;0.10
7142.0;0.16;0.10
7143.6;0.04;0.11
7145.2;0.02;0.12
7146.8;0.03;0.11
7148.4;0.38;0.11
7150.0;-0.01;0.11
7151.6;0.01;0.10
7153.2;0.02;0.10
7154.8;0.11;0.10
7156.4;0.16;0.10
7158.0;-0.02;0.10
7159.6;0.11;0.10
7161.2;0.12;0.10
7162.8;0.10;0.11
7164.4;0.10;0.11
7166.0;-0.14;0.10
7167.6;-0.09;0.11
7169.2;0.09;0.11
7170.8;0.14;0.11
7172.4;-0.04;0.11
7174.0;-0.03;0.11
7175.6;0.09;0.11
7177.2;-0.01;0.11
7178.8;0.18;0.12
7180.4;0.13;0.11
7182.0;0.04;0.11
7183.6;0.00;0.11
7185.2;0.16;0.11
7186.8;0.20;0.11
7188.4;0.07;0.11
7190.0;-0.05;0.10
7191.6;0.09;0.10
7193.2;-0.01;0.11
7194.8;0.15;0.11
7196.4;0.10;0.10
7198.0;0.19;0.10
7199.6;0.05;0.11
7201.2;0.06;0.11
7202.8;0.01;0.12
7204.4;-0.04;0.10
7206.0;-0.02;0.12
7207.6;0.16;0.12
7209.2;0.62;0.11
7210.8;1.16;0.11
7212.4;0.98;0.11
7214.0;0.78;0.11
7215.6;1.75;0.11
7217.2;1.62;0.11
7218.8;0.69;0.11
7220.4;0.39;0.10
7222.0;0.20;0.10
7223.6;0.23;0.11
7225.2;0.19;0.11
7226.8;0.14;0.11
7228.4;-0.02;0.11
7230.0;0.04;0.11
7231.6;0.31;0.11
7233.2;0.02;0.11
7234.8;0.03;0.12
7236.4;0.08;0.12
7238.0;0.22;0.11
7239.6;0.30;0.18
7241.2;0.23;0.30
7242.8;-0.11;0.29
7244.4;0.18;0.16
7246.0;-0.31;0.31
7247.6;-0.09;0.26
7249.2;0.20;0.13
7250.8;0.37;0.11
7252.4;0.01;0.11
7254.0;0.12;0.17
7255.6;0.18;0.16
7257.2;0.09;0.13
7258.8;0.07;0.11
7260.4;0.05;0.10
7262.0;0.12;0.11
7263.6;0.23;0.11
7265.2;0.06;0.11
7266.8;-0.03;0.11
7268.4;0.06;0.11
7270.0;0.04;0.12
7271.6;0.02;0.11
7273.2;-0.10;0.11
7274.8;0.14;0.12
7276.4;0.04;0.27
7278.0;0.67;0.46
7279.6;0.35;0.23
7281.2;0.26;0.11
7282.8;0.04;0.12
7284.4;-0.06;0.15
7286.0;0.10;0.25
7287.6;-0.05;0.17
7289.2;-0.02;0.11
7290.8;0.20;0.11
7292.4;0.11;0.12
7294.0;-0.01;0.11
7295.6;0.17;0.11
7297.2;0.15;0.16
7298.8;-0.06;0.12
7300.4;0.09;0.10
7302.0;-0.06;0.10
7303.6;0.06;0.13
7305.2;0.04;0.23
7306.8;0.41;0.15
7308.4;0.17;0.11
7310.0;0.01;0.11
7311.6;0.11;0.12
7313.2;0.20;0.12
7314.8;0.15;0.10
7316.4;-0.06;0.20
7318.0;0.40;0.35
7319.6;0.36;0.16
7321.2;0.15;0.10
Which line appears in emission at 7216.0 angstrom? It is [O II] 3727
